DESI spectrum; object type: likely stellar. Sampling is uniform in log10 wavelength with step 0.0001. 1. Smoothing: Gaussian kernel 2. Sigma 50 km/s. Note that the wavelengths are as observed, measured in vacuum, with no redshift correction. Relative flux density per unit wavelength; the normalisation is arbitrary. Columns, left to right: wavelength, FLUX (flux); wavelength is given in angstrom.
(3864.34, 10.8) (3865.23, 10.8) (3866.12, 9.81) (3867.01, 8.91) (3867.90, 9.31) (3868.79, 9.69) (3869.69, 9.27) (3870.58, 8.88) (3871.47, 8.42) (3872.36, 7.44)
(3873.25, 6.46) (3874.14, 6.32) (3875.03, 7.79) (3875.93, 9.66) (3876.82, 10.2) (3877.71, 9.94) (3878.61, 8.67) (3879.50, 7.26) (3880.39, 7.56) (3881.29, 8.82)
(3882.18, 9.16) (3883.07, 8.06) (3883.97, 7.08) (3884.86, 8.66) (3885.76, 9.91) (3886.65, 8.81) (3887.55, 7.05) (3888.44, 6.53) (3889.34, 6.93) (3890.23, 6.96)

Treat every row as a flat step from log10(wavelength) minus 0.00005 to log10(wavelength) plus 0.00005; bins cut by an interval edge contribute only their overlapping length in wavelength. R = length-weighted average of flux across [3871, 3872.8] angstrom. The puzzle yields 7.96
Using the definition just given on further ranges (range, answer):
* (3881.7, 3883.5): 8.66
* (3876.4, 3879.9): 9.03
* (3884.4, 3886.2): 9.26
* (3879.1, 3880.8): 7.43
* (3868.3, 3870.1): 9.44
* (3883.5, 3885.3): 7.86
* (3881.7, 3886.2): 8.58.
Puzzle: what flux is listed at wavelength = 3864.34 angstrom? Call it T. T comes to 10.8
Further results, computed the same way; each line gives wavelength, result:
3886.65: 8.81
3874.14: 6.32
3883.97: 7.08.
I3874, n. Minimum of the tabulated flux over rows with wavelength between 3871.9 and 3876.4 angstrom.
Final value 6.32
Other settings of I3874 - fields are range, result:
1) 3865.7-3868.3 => 8.91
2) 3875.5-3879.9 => 7.26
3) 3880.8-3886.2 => 7.08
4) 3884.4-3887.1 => 8.66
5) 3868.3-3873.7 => 6.46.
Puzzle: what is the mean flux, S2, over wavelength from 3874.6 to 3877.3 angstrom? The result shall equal 9.23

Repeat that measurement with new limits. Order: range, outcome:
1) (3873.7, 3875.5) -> 7.06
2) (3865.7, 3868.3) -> 9.34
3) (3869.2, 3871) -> 9.05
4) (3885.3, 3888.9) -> 8.06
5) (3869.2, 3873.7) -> 8.1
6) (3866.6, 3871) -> 9.2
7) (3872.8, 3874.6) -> 6.43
